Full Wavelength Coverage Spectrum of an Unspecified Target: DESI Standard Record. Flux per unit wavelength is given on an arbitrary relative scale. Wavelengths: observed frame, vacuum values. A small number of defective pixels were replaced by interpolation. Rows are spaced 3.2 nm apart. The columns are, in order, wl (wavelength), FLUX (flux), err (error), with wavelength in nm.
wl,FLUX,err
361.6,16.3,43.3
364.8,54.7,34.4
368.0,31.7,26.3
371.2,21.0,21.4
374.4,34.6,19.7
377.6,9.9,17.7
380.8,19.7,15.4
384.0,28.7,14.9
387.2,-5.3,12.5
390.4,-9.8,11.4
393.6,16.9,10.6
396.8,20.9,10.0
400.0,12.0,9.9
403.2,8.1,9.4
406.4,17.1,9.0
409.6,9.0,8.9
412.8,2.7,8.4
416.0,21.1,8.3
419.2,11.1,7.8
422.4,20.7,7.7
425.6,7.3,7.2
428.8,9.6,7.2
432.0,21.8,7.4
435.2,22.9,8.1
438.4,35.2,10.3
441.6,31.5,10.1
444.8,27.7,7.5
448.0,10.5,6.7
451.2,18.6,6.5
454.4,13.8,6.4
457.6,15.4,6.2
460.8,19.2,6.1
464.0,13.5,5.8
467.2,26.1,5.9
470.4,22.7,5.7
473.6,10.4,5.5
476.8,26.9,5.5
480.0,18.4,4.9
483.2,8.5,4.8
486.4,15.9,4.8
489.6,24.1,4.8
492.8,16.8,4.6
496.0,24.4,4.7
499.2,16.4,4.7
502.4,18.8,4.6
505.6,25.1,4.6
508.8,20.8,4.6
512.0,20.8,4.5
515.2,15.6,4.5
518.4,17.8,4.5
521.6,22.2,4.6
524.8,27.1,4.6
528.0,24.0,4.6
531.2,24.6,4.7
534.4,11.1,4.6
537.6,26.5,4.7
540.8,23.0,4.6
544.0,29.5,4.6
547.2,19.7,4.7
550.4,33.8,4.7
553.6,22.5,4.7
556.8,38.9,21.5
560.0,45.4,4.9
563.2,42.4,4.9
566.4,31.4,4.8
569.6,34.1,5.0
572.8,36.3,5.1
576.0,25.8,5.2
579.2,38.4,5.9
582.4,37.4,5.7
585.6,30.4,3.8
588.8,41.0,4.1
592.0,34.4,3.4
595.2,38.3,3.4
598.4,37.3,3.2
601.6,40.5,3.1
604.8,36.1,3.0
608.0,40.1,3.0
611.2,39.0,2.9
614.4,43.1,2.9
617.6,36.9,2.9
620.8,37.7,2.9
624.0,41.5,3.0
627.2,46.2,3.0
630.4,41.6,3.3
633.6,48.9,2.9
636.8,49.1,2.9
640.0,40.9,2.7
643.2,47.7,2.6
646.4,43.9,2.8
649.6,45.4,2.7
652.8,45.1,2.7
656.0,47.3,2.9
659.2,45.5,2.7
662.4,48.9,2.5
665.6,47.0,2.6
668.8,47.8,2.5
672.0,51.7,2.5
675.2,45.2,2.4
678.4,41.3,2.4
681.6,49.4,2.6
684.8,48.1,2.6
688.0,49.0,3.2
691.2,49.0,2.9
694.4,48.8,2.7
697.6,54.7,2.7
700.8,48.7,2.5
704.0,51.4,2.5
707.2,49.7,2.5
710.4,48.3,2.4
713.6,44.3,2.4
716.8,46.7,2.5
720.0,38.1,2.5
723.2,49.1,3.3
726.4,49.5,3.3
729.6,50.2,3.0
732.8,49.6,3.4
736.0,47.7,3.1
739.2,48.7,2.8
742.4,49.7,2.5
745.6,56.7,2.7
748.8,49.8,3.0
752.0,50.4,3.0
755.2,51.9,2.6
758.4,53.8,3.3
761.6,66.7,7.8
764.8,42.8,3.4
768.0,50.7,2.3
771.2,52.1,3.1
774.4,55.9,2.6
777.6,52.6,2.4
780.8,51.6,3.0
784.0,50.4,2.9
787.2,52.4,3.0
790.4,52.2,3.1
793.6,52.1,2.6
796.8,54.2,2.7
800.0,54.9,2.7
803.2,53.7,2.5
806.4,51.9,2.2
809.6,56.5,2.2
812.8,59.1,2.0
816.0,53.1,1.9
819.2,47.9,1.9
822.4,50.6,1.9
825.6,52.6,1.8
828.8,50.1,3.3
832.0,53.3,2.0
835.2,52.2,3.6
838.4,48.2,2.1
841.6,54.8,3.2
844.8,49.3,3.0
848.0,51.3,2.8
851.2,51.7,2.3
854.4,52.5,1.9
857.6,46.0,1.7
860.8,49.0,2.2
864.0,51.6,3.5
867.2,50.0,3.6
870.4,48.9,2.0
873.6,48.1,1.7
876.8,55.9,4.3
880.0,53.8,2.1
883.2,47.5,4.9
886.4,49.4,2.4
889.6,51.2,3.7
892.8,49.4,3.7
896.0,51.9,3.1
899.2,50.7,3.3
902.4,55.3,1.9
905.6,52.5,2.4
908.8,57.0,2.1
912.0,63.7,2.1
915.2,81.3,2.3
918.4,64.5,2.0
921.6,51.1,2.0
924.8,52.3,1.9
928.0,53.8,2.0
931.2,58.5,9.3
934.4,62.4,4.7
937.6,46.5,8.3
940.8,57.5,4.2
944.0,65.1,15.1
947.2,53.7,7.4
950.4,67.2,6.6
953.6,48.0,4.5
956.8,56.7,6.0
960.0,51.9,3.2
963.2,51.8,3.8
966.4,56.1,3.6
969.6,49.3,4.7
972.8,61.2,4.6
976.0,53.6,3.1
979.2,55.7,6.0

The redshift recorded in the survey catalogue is 0.391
